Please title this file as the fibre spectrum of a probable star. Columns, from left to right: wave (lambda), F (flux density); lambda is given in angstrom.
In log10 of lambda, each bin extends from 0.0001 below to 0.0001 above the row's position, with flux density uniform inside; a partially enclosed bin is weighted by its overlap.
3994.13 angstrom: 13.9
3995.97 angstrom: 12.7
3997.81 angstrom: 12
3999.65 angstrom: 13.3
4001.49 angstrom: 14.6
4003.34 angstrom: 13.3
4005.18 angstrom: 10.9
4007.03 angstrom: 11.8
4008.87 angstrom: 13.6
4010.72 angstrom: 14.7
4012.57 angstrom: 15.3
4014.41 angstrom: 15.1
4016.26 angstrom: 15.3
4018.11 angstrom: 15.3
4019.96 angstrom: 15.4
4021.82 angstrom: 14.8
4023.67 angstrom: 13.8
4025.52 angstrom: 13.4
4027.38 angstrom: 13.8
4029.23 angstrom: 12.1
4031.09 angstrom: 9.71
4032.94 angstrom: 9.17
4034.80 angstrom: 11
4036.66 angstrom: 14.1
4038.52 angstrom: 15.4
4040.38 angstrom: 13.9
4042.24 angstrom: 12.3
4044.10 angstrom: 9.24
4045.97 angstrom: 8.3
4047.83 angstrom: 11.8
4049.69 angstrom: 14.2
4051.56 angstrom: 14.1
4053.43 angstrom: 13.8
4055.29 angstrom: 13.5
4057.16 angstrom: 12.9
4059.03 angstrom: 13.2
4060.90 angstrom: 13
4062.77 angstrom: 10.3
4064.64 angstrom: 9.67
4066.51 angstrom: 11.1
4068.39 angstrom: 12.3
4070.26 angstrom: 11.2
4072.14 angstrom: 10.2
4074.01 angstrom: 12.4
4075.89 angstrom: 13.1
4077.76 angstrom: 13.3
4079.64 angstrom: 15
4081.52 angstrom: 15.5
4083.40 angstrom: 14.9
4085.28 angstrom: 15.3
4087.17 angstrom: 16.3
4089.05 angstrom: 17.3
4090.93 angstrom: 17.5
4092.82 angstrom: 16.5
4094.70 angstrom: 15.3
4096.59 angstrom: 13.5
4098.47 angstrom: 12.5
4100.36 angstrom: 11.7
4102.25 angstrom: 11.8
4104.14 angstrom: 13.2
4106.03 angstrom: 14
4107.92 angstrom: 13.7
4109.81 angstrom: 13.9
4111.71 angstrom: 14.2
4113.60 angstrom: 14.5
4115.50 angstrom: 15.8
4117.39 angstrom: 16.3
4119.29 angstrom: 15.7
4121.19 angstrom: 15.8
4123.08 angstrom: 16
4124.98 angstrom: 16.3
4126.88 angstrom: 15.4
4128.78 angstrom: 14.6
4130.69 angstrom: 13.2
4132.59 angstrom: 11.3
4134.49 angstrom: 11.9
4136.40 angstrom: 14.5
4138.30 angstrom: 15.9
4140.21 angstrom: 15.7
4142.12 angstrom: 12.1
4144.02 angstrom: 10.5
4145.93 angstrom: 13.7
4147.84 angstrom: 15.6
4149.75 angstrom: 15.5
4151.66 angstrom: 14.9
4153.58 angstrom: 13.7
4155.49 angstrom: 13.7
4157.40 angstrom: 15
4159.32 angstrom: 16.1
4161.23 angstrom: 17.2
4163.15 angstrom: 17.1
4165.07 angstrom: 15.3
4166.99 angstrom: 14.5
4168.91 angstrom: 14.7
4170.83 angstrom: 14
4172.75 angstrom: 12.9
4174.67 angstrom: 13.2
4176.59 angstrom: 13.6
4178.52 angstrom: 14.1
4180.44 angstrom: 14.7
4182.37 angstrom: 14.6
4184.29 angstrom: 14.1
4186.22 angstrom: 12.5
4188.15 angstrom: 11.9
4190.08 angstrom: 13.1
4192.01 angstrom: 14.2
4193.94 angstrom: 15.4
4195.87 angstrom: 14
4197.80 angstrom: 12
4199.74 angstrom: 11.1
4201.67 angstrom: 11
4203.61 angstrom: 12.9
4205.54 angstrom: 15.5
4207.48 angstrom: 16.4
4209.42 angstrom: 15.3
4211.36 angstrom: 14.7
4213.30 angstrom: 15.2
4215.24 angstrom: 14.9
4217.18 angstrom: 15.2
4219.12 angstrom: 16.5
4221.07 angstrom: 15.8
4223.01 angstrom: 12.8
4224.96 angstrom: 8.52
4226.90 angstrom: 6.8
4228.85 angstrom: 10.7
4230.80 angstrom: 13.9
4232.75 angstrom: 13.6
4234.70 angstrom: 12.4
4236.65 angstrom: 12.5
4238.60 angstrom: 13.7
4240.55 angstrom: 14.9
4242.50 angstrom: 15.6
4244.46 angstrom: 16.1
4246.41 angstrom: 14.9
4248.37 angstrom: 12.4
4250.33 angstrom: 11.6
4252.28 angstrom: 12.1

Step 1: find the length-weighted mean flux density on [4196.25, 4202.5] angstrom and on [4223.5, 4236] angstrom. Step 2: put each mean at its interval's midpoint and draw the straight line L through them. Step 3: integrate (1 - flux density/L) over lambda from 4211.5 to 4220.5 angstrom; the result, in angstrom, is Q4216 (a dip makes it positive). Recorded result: -3.23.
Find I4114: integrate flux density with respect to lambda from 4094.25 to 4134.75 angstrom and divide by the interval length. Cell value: 14.1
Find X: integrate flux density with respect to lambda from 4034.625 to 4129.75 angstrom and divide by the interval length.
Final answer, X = 13.7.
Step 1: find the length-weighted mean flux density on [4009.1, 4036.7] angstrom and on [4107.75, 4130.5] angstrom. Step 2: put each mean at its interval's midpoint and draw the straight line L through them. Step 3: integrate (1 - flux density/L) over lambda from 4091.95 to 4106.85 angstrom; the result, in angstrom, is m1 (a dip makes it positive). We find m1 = 1.3 angstrom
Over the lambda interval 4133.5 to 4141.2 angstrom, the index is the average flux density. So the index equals 14.5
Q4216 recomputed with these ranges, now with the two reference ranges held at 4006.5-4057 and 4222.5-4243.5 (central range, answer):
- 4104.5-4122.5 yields -2.9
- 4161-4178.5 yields -2.8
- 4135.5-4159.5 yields -3.1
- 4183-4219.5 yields -4.5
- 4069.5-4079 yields 0.6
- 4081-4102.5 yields -3.4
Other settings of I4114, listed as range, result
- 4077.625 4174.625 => 14.6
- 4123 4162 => 14.4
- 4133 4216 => 14.1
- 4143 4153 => 14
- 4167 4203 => 13.4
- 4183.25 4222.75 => 14.1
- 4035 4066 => 12.4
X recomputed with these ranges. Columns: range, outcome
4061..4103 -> 13.5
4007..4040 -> 13.6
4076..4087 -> 14.8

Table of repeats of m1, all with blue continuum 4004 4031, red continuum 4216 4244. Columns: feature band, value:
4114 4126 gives -2.2 angstrom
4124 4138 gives -0.6 angstrom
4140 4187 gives -3.5 angstrom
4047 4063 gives 0.7 angstrom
